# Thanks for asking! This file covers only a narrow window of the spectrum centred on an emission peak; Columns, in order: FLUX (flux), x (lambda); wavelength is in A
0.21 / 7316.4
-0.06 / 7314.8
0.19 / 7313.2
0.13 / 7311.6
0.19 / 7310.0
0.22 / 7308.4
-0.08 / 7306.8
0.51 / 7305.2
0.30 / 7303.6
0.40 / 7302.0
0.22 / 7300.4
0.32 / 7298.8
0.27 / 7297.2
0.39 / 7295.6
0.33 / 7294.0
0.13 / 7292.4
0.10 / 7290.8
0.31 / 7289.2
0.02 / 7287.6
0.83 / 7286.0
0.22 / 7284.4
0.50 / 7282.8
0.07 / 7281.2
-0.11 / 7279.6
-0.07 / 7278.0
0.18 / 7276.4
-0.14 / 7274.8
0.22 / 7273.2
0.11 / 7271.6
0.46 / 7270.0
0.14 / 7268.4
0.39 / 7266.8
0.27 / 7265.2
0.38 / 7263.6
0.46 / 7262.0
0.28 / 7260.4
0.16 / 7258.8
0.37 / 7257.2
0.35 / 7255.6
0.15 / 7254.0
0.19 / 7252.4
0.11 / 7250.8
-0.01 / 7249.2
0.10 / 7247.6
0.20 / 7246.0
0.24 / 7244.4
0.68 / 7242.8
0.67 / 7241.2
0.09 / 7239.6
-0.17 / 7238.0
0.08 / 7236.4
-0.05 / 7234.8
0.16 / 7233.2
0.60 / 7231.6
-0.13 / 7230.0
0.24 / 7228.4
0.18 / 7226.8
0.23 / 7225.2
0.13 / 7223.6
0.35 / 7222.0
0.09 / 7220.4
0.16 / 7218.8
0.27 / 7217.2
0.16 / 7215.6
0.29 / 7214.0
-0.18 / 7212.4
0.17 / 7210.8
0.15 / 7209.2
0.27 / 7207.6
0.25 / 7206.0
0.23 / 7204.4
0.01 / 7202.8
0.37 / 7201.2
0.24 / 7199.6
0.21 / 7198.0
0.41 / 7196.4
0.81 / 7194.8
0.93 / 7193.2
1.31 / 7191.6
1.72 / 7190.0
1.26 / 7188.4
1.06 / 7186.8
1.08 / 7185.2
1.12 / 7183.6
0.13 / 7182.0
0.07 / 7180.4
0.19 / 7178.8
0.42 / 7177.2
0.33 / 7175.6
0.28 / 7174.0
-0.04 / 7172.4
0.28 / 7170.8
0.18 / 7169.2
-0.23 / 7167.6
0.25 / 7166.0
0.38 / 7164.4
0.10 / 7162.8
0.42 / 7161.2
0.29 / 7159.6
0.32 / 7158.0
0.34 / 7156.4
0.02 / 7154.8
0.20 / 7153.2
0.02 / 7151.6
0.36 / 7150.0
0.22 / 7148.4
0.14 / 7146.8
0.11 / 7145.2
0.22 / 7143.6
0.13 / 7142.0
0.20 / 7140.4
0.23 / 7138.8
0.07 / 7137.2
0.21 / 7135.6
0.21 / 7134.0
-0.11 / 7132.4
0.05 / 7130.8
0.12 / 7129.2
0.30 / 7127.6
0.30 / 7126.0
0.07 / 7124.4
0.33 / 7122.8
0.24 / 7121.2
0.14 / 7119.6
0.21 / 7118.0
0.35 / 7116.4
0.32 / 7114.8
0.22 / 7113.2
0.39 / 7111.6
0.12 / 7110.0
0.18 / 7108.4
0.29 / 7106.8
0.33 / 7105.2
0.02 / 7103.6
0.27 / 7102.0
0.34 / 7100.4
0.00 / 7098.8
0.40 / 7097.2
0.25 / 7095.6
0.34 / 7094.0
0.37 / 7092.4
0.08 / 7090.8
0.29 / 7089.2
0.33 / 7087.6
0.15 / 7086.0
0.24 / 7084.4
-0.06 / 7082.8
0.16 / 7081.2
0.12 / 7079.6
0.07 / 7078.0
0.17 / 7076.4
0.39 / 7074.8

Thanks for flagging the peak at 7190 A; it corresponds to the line [O II] 3727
